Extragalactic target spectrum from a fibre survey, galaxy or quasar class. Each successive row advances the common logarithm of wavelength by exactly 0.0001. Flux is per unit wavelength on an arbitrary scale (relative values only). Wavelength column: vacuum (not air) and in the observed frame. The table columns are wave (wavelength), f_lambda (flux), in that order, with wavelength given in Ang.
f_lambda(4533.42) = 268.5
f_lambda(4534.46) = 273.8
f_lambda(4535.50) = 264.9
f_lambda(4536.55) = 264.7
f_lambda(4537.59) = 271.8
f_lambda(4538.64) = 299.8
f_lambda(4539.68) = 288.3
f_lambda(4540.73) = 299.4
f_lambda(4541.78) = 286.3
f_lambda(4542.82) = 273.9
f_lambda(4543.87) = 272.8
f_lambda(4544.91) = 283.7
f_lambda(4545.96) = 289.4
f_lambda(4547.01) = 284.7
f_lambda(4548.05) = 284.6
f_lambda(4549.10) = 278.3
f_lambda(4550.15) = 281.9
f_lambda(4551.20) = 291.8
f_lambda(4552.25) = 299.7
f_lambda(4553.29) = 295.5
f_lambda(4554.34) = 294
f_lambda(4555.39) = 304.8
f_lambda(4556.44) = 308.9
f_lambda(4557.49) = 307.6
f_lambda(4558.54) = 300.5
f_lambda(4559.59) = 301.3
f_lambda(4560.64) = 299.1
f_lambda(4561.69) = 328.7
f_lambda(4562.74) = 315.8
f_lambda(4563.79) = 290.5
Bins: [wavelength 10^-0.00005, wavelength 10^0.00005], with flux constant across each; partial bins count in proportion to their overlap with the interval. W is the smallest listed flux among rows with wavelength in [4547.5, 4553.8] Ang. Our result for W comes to 278.3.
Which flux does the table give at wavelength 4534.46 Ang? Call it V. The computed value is 273.8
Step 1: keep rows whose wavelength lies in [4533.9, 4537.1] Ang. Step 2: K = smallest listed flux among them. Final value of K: 264.7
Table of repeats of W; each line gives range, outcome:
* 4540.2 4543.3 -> 273.9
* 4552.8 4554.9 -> 294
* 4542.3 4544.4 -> 272.8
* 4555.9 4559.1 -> 300.5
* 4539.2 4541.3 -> 288.3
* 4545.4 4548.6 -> 284.6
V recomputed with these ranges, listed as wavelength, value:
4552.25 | 299.7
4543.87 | 272.8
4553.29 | 295.5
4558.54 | 300.5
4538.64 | 299.8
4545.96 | 289.4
